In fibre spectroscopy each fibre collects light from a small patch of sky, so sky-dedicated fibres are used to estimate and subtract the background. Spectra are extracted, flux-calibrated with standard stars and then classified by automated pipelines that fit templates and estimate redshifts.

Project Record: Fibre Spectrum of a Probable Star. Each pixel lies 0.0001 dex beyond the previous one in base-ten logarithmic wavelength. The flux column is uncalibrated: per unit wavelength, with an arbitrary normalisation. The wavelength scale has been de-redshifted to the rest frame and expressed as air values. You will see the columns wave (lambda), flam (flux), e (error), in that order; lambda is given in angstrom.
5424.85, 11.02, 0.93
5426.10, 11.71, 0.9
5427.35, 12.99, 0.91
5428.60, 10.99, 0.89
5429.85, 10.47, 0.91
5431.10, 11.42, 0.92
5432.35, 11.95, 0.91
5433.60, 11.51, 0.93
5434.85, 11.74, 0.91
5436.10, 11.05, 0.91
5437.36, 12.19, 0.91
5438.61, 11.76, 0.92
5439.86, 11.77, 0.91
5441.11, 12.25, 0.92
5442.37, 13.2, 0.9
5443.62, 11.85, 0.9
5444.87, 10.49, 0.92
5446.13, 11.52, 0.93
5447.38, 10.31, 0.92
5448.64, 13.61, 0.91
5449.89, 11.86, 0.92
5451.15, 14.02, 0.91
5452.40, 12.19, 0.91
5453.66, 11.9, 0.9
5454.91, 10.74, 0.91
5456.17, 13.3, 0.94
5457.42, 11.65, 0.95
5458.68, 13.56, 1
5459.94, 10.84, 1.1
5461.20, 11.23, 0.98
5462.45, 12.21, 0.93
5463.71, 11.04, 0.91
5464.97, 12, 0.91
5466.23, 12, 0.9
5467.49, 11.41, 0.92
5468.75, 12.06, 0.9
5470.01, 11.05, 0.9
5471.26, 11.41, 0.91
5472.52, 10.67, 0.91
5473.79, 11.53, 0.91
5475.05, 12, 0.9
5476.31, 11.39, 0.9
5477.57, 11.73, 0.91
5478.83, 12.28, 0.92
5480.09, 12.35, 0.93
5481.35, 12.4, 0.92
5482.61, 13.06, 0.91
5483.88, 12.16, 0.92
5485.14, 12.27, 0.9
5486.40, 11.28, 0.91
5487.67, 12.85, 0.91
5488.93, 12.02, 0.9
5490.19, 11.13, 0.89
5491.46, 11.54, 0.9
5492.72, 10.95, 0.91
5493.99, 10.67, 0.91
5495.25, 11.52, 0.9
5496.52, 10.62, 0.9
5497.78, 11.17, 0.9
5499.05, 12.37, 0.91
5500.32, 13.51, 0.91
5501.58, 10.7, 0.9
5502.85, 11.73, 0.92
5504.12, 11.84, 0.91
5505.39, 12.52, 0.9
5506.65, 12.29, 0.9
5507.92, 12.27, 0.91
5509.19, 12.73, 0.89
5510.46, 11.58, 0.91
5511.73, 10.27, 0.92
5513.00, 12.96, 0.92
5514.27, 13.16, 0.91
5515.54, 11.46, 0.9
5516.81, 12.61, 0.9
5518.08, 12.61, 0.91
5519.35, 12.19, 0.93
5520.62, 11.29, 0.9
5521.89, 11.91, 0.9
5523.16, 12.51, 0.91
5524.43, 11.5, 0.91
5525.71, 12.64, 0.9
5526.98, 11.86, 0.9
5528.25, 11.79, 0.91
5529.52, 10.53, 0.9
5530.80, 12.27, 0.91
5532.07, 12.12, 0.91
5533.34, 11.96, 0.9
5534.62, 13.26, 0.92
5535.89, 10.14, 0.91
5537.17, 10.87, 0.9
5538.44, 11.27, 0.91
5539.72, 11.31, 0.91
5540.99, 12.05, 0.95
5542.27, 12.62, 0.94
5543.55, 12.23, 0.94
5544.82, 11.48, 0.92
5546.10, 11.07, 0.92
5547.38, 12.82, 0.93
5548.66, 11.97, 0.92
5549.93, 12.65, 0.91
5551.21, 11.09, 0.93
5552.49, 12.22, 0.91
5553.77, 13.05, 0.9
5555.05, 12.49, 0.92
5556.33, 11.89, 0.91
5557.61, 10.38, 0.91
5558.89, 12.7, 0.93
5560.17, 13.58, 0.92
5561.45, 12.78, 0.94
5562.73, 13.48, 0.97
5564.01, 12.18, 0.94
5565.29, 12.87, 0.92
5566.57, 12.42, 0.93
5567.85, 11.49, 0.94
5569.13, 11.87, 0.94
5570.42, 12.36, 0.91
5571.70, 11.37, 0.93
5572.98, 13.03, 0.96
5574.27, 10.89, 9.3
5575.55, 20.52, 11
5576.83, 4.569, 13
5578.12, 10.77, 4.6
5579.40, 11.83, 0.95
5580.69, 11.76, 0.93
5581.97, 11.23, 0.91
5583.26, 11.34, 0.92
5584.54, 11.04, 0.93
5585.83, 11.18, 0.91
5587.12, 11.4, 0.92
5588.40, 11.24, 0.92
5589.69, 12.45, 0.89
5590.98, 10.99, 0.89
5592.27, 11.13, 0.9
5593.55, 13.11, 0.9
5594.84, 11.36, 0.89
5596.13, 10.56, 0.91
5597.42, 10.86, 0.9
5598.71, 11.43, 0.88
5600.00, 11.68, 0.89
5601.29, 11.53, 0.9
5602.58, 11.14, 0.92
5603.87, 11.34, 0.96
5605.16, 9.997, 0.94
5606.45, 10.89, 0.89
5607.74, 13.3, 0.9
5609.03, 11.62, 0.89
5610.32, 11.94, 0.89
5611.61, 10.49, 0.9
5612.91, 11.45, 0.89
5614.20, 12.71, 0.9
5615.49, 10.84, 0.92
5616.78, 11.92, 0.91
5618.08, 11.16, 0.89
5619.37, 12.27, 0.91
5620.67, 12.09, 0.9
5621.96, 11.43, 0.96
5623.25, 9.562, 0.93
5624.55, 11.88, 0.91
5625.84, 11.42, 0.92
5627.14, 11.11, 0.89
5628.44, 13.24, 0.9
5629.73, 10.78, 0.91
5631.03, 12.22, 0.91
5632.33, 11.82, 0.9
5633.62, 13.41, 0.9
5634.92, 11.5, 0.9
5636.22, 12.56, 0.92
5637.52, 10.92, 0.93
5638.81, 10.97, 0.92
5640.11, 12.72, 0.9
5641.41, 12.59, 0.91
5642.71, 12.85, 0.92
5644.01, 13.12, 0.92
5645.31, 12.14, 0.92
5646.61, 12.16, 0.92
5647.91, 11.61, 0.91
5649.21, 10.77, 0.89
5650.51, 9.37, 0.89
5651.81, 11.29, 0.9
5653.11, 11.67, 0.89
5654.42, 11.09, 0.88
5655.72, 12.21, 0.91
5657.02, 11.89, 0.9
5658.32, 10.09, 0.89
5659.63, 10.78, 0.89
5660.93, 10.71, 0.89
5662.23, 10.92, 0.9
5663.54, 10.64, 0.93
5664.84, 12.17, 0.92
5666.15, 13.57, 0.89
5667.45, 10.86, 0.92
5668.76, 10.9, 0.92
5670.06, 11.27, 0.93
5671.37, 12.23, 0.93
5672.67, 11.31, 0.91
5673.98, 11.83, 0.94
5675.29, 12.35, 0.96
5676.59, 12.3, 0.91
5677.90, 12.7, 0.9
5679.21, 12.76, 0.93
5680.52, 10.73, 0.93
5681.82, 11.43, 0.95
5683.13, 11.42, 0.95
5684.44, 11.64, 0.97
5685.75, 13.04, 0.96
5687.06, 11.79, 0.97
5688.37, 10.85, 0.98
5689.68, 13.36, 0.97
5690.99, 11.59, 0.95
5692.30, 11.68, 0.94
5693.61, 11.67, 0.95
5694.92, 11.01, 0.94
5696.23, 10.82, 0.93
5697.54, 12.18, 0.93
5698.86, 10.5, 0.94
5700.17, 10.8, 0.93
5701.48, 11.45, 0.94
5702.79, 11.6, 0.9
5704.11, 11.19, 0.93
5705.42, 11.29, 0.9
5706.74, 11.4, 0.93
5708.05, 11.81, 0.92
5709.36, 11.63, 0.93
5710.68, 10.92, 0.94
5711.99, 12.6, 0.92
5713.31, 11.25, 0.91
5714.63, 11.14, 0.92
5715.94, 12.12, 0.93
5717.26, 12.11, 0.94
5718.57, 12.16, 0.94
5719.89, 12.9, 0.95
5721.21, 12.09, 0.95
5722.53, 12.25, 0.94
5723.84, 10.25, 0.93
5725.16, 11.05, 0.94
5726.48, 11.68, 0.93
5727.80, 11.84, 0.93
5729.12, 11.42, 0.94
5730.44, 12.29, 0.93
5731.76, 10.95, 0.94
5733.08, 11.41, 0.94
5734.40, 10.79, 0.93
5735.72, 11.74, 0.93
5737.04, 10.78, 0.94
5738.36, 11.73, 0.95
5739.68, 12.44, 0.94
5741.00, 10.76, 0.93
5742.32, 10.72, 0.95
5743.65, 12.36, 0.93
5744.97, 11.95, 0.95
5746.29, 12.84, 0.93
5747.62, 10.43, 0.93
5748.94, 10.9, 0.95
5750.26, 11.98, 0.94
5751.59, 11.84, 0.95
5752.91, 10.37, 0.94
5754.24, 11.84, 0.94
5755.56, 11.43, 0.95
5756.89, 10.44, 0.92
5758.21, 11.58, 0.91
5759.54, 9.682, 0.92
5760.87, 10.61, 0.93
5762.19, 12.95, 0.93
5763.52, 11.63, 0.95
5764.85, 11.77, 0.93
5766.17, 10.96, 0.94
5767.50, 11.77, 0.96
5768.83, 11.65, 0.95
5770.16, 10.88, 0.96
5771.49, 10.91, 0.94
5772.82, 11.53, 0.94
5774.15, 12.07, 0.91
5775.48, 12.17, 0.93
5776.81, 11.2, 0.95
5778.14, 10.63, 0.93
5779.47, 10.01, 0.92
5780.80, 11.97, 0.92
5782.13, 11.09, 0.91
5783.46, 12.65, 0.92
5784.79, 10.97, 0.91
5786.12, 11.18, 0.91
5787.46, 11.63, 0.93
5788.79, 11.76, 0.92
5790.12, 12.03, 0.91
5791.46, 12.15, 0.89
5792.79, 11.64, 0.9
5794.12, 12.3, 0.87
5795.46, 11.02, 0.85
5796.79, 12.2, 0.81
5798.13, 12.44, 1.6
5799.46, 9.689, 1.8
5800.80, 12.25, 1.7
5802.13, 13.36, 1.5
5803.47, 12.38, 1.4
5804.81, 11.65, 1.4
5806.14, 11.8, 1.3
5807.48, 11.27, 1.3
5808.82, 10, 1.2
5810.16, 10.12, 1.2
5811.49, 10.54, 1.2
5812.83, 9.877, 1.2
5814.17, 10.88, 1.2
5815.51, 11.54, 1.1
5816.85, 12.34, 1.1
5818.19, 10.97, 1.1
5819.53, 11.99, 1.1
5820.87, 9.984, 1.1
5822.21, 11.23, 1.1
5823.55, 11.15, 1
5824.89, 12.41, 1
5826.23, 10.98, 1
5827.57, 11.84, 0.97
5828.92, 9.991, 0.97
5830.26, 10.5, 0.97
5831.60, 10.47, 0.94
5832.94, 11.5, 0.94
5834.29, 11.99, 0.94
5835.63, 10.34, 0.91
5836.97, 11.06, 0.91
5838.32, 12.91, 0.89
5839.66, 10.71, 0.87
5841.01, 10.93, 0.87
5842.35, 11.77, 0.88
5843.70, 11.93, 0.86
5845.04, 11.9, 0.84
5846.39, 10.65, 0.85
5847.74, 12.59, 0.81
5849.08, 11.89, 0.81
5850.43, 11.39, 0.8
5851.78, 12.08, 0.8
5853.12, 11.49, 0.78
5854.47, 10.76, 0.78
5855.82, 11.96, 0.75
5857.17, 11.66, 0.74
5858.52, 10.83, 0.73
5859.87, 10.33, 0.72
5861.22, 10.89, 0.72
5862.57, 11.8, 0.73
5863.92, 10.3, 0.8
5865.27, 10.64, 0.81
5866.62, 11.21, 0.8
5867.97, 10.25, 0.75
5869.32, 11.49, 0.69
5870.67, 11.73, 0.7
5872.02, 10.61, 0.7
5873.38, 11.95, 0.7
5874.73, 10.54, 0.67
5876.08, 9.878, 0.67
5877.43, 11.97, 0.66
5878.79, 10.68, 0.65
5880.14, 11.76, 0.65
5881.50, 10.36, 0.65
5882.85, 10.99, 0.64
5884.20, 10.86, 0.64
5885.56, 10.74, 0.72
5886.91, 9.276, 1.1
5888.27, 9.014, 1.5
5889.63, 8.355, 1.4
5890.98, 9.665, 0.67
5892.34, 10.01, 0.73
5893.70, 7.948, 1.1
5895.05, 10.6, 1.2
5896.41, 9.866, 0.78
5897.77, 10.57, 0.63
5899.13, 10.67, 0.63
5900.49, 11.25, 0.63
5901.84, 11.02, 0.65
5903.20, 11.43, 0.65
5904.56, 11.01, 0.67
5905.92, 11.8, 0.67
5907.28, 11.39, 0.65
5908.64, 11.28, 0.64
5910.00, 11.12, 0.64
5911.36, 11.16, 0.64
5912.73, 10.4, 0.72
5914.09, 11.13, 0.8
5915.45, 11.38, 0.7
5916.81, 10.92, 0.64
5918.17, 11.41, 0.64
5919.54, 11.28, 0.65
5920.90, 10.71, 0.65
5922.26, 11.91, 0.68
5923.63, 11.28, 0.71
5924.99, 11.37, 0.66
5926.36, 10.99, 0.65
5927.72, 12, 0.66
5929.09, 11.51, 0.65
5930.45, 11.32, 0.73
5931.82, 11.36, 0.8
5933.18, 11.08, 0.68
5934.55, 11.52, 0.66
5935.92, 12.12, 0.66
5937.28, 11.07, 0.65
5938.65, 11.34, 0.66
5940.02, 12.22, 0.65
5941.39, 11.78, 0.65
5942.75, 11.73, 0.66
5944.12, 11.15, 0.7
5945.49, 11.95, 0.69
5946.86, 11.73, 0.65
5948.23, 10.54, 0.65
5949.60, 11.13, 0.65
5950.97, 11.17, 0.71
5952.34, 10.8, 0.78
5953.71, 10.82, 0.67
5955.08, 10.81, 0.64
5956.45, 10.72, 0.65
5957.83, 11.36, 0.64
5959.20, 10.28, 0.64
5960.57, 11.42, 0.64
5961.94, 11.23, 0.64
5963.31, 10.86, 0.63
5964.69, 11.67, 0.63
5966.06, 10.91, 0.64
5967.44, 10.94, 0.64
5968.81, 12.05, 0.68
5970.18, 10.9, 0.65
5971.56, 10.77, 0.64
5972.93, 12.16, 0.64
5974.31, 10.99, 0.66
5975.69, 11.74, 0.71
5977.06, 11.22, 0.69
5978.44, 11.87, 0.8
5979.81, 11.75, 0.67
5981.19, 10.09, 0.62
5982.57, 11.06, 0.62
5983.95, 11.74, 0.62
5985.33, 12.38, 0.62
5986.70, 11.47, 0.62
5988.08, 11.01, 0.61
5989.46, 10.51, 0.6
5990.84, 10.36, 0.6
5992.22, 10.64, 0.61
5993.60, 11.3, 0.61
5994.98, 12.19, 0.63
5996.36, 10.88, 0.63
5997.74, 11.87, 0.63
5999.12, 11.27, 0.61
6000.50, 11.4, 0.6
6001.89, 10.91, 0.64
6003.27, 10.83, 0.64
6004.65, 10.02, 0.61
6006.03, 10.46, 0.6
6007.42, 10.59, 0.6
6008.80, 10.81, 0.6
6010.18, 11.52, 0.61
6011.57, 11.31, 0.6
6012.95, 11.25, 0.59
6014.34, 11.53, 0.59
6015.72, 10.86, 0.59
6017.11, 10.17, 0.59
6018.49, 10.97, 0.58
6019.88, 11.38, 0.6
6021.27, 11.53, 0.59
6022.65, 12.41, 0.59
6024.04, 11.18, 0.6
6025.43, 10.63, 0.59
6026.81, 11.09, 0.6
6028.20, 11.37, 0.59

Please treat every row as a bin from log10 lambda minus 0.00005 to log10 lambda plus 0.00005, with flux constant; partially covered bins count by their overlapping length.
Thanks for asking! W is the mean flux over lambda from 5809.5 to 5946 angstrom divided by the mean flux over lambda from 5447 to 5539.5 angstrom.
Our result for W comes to 0.9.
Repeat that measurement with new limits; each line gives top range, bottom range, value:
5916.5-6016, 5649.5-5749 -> 0.97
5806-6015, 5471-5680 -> 0.94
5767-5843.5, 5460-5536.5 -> 0.96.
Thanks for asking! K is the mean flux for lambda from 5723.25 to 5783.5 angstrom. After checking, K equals 11.4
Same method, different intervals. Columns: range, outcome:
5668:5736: 11.6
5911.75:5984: 11.3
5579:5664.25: 11.5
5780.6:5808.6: 11.8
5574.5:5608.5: 11.5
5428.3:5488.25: 11.8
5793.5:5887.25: 11.2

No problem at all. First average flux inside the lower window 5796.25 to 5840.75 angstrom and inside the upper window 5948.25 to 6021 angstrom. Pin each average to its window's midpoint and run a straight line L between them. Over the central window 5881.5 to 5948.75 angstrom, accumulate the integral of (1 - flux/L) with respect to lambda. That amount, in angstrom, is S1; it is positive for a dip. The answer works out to 1.3 angstrom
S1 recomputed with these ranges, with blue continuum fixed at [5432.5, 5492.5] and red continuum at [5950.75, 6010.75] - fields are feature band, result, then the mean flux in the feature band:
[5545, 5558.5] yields -0.2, 12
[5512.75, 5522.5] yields -0.4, 12.3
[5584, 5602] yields 0.4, 11.4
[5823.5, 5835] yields 0.1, 11.2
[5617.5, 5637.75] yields -0.2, 11.7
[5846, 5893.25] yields 1.8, 10.9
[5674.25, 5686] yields -0.4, 12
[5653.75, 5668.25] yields 0.3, 11.3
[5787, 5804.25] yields -0.8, 11.9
